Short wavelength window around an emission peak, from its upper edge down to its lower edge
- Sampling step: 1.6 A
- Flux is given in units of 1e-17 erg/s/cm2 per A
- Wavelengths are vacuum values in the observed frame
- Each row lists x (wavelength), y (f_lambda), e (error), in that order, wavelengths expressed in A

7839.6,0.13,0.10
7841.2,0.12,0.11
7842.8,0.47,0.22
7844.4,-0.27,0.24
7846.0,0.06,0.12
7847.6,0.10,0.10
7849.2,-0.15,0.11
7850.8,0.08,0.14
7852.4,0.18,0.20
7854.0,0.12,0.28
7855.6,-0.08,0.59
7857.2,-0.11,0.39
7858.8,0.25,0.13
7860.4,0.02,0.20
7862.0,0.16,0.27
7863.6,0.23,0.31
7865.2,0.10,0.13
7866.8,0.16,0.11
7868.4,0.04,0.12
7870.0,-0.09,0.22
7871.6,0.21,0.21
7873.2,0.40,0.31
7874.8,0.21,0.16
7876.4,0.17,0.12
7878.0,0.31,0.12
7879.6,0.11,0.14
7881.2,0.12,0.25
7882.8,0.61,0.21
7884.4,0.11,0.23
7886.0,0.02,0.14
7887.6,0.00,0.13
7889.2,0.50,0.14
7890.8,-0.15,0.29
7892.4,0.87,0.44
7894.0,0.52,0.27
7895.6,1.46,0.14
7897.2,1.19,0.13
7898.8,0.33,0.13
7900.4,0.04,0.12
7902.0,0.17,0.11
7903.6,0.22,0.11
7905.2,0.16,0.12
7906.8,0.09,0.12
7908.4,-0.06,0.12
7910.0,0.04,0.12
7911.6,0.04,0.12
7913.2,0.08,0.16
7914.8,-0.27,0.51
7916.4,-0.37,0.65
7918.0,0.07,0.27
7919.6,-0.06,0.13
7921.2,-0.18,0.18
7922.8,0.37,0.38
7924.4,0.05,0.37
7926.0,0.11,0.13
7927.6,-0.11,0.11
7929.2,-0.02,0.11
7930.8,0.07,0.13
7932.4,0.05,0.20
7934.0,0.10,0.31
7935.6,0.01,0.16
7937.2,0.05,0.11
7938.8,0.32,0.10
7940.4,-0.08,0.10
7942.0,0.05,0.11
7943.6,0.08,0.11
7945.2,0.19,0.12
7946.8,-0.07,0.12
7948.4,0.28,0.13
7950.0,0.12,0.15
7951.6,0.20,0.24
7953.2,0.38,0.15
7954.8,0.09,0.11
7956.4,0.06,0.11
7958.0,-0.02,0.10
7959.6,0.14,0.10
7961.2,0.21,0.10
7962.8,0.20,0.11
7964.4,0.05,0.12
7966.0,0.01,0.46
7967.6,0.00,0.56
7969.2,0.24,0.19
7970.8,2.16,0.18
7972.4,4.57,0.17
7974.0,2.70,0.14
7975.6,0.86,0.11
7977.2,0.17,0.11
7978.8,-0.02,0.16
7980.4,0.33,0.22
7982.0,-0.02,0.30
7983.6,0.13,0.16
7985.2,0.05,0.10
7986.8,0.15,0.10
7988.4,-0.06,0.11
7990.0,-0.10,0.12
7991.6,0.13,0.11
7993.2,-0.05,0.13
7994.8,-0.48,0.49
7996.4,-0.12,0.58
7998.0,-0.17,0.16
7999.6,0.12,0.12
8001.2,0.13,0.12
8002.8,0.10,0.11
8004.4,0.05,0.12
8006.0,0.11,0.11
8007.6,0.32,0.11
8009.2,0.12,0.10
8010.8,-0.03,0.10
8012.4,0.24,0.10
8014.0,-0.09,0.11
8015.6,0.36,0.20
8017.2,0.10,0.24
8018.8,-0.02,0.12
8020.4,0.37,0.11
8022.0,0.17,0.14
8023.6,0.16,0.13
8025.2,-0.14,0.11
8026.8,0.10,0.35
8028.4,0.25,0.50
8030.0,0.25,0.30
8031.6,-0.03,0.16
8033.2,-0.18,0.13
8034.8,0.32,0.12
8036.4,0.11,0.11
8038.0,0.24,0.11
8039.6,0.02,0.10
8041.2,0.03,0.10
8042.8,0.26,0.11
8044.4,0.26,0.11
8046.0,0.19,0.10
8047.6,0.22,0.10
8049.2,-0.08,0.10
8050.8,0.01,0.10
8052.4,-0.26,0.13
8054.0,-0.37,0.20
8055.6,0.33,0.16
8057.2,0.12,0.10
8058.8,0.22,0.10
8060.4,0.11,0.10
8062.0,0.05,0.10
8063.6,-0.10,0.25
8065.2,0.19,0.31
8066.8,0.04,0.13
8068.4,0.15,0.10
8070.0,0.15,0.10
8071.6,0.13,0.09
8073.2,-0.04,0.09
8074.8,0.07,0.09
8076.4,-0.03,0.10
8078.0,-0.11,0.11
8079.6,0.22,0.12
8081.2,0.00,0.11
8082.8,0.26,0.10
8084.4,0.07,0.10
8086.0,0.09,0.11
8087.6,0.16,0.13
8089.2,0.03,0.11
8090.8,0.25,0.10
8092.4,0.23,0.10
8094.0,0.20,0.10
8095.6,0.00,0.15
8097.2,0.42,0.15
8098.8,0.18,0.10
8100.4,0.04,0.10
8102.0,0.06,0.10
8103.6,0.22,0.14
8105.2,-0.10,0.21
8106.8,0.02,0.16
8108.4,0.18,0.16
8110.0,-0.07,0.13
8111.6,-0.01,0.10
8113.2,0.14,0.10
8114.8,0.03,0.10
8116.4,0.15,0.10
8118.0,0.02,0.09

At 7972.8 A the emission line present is [O III] 5007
